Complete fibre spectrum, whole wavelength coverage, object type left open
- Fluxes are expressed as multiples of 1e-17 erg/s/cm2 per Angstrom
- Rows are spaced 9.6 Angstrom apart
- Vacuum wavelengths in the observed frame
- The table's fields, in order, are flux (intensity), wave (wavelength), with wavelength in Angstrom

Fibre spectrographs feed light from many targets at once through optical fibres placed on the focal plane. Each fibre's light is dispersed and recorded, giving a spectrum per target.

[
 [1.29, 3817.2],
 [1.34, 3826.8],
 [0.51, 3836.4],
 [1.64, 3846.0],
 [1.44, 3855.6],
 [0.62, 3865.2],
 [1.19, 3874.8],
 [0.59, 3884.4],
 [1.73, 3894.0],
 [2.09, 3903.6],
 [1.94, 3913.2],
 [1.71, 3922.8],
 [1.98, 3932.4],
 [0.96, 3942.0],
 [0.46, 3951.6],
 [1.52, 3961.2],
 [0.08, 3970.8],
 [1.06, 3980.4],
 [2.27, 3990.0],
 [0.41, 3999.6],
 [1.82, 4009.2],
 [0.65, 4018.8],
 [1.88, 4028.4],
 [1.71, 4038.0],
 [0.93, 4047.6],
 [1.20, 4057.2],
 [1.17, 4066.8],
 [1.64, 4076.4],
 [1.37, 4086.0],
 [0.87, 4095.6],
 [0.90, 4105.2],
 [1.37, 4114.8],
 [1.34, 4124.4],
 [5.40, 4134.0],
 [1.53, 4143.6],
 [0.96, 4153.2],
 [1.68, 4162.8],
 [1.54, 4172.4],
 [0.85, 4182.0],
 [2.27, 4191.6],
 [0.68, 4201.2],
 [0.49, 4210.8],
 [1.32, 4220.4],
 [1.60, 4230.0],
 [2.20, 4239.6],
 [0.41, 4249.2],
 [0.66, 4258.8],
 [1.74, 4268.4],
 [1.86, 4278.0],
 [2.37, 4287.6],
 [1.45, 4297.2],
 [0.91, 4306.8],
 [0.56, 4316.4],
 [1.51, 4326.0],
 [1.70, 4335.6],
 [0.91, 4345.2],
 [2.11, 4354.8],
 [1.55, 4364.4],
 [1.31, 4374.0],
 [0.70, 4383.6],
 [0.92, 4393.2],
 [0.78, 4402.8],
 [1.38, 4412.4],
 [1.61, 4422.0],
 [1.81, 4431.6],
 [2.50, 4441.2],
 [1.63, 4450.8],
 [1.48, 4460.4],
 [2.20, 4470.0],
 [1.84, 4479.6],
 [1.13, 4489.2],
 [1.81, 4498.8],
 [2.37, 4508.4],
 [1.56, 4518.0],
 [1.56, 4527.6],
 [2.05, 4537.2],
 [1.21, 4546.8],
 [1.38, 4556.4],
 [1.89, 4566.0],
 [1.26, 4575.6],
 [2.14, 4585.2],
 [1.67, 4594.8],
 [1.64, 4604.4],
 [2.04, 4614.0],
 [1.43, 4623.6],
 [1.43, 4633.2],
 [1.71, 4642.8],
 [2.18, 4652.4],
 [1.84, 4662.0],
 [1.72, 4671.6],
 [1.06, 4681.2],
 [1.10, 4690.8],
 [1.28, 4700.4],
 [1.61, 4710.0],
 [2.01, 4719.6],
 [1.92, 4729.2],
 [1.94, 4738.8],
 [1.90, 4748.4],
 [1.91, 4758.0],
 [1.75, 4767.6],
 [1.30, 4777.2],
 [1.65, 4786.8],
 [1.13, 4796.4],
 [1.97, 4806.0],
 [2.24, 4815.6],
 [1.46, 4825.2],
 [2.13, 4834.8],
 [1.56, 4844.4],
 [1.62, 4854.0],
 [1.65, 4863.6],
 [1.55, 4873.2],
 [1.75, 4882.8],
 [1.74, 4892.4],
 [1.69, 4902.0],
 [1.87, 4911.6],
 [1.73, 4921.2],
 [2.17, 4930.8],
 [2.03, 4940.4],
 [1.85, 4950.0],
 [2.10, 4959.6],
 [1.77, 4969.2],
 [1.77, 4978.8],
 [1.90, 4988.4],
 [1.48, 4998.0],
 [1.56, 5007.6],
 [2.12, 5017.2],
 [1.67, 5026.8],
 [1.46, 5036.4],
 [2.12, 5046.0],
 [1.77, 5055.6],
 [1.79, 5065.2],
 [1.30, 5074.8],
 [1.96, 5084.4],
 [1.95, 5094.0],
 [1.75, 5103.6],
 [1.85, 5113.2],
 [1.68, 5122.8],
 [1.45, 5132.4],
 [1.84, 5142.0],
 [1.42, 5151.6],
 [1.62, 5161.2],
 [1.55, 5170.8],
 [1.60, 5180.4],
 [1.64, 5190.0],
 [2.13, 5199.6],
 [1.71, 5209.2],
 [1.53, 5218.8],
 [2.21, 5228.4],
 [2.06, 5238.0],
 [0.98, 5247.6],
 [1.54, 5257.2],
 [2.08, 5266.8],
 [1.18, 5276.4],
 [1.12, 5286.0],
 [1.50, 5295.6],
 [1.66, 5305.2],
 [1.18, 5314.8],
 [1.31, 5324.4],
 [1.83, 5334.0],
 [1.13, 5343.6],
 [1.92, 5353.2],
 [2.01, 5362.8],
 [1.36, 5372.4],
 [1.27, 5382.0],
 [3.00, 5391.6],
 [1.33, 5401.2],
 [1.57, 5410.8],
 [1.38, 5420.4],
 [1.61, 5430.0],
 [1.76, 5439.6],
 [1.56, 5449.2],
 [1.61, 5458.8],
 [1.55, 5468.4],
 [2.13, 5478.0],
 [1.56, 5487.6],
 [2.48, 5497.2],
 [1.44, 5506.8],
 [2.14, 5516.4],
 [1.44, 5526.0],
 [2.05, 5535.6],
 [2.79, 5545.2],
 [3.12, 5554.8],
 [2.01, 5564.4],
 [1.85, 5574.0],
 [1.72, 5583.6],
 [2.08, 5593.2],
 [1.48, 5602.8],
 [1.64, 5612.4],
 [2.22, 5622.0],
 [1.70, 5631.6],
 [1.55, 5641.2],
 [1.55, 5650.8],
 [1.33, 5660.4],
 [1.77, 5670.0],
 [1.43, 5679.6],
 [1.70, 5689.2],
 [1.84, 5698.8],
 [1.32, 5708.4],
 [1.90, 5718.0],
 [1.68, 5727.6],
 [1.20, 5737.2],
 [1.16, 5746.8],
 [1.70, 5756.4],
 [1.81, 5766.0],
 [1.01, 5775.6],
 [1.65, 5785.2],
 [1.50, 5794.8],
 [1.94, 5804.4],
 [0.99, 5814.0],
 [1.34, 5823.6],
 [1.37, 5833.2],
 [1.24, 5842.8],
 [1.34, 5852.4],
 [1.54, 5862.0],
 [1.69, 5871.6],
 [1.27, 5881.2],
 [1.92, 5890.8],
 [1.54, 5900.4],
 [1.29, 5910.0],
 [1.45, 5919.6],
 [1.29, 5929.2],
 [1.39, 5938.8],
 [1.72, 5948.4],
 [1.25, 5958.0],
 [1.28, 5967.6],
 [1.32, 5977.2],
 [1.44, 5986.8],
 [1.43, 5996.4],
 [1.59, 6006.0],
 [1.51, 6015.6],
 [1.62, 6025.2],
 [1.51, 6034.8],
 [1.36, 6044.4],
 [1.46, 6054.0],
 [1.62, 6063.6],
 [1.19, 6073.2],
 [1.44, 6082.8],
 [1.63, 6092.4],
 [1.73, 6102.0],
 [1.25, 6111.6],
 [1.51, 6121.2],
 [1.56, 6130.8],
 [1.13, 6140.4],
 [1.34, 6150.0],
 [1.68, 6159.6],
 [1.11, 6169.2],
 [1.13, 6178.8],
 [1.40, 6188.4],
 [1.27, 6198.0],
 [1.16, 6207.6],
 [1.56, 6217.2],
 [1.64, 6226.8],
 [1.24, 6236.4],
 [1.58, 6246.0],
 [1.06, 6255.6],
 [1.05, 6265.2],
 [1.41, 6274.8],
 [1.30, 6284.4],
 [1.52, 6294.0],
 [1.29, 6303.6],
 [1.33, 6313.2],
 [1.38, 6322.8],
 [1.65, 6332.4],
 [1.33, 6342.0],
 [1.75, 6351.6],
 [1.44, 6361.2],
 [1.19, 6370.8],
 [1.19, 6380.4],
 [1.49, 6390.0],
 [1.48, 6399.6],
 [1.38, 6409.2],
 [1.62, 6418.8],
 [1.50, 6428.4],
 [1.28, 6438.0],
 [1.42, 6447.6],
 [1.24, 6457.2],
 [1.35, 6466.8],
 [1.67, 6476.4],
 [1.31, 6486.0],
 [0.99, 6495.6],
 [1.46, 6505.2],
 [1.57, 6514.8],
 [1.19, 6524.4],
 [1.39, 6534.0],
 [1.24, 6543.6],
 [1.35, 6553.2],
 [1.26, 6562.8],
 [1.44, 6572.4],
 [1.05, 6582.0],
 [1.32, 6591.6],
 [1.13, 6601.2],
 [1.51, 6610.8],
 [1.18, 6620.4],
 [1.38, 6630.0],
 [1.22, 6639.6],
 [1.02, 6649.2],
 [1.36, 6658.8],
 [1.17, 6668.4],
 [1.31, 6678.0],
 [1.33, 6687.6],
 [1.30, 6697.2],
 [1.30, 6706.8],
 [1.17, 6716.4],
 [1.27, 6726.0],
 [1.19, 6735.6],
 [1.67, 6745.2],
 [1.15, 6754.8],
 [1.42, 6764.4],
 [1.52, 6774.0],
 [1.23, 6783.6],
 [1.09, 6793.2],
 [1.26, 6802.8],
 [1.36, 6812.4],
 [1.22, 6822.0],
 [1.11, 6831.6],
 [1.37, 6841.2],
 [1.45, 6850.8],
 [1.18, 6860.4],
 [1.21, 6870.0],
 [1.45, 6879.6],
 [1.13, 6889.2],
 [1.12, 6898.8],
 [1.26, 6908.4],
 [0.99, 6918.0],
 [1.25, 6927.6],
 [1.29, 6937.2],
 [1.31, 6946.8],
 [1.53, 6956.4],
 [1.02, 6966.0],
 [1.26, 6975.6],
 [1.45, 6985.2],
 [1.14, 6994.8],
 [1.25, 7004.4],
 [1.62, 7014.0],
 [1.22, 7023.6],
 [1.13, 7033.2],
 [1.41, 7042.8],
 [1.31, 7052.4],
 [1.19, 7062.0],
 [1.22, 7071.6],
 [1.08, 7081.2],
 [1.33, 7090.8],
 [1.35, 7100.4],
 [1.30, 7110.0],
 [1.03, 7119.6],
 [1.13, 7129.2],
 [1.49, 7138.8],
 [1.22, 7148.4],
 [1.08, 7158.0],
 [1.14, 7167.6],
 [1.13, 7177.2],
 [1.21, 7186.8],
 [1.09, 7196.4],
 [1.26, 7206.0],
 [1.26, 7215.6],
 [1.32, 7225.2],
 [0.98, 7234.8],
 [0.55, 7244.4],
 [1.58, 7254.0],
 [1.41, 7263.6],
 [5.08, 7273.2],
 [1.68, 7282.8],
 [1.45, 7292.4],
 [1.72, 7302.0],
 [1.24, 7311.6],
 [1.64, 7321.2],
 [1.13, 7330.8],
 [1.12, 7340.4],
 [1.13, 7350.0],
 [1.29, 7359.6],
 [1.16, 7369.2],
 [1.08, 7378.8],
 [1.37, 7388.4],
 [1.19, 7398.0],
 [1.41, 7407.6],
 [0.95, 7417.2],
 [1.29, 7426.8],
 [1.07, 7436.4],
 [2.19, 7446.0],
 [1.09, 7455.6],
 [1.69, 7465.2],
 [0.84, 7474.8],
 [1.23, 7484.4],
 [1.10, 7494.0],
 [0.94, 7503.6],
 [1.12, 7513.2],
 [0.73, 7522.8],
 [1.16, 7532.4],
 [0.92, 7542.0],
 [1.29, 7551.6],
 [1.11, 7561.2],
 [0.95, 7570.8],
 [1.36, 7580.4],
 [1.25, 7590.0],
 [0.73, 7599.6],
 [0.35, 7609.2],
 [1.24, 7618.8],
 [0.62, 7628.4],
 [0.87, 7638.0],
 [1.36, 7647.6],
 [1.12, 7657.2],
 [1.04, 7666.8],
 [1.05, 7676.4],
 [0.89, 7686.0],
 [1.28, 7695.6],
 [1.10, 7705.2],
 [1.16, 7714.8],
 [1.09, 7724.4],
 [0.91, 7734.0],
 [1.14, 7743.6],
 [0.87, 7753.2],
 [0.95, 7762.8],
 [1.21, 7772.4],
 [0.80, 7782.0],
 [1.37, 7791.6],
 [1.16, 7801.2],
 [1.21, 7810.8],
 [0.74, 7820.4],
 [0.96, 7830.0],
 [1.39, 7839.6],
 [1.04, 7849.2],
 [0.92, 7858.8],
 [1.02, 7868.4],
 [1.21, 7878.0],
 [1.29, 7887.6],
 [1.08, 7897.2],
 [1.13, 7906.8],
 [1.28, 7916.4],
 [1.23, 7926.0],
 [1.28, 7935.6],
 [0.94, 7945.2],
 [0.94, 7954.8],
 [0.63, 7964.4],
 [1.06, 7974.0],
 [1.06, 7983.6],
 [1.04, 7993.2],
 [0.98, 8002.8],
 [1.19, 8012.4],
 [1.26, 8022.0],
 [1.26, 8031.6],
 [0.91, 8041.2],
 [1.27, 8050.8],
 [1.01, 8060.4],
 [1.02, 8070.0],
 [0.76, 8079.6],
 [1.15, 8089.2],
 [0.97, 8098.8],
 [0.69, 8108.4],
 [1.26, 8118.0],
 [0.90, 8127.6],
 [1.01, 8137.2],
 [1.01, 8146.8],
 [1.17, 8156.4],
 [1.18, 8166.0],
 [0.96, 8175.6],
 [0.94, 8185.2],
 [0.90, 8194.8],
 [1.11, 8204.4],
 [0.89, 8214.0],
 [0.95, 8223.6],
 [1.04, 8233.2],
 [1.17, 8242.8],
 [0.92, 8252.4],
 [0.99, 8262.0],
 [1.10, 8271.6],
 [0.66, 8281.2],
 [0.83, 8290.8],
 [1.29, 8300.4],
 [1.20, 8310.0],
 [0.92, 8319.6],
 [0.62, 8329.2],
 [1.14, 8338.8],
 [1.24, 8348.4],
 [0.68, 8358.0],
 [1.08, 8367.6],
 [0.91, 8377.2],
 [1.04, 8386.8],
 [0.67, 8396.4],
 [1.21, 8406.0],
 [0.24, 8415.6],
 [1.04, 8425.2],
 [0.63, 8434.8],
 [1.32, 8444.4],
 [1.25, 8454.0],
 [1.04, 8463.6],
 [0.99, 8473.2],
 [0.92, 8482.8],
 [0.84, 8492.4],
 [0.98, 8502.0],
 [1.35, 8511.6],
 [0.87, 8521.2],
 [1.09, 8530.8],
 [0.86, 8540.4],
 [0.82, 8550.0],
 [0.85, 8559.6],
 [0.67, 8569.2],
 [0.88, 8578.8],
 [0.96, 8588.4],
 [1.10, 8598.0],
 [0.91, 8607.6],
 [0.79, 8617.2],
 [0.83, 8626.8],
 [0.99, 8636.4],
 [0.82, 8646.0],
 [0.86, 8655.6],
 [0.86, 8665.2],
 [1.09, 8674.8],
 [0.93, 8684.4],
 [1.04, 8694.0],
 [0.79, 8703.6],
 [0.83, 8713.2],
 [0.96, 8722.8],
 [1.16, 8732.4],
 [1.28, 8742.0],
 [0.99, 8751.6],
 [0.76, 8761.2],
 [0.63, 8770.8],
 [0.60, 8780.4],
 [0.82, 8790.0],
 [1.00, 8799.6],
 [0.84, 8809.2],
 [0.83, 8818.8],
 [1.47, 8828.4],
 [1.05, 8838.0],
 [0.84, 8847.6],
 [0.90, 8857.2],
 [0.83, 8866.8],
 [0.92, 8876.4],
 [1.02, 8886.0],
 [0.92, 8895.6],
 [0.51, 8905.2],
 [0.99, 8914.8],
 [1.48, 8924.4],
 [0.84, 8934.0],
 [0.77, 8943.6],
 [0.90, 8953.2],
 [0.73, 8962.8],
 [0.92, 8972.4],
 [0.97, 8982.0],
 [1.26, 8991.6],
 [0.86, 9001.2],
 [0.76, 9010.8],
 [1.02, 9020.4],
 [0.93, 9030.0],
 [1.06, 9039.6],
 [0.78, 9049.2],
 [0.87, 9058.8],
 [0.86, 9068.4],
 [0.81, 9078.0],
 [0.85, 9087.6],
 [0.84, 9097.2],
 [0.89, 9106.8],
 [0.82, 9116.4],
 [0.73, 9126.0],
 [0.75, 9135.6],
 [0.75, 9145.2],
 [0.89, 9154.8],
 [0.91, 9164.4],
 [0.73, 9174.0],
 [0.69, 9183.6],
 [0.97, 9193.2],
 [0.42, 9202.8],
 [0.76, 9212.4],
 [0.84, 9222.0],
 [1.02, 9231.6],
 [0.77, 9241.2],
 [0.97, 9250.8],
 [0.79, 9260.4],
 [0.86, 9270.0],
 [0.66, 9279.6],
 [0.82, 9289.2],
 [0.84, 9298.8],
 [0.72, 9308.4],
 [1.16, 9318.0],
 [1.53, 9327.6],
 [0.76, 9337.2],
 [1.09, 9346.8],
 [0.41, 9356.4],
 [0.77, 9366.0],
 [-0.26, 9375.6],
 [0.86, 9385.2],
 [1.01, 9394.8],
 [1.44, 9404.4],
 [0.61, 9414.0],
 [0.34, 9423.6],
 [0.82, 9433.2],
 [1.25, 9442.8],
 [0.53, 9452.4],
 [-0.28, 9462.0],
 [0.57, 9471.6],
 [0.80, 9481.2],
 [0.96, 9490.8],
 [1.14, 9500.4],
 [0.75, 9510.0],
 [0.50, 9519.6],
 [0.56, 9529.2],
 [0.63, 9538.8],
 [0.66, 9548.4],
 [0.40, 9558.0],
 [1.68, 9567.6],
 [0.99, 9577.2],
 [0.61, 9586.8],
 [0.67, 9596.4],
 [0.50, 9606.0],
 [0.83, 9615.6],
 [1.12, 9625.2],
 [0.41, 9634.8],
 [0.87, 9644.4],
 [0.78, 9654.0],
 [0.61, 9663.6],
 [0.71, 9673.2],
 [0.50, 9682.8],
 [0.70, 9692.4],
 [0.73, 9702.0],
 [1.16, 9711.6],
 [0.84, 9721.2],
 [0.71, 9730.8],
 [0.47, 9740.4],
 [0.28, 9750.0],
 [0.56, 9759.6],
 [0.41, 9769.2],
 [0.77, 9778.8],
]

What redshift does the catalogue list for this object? 0.11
